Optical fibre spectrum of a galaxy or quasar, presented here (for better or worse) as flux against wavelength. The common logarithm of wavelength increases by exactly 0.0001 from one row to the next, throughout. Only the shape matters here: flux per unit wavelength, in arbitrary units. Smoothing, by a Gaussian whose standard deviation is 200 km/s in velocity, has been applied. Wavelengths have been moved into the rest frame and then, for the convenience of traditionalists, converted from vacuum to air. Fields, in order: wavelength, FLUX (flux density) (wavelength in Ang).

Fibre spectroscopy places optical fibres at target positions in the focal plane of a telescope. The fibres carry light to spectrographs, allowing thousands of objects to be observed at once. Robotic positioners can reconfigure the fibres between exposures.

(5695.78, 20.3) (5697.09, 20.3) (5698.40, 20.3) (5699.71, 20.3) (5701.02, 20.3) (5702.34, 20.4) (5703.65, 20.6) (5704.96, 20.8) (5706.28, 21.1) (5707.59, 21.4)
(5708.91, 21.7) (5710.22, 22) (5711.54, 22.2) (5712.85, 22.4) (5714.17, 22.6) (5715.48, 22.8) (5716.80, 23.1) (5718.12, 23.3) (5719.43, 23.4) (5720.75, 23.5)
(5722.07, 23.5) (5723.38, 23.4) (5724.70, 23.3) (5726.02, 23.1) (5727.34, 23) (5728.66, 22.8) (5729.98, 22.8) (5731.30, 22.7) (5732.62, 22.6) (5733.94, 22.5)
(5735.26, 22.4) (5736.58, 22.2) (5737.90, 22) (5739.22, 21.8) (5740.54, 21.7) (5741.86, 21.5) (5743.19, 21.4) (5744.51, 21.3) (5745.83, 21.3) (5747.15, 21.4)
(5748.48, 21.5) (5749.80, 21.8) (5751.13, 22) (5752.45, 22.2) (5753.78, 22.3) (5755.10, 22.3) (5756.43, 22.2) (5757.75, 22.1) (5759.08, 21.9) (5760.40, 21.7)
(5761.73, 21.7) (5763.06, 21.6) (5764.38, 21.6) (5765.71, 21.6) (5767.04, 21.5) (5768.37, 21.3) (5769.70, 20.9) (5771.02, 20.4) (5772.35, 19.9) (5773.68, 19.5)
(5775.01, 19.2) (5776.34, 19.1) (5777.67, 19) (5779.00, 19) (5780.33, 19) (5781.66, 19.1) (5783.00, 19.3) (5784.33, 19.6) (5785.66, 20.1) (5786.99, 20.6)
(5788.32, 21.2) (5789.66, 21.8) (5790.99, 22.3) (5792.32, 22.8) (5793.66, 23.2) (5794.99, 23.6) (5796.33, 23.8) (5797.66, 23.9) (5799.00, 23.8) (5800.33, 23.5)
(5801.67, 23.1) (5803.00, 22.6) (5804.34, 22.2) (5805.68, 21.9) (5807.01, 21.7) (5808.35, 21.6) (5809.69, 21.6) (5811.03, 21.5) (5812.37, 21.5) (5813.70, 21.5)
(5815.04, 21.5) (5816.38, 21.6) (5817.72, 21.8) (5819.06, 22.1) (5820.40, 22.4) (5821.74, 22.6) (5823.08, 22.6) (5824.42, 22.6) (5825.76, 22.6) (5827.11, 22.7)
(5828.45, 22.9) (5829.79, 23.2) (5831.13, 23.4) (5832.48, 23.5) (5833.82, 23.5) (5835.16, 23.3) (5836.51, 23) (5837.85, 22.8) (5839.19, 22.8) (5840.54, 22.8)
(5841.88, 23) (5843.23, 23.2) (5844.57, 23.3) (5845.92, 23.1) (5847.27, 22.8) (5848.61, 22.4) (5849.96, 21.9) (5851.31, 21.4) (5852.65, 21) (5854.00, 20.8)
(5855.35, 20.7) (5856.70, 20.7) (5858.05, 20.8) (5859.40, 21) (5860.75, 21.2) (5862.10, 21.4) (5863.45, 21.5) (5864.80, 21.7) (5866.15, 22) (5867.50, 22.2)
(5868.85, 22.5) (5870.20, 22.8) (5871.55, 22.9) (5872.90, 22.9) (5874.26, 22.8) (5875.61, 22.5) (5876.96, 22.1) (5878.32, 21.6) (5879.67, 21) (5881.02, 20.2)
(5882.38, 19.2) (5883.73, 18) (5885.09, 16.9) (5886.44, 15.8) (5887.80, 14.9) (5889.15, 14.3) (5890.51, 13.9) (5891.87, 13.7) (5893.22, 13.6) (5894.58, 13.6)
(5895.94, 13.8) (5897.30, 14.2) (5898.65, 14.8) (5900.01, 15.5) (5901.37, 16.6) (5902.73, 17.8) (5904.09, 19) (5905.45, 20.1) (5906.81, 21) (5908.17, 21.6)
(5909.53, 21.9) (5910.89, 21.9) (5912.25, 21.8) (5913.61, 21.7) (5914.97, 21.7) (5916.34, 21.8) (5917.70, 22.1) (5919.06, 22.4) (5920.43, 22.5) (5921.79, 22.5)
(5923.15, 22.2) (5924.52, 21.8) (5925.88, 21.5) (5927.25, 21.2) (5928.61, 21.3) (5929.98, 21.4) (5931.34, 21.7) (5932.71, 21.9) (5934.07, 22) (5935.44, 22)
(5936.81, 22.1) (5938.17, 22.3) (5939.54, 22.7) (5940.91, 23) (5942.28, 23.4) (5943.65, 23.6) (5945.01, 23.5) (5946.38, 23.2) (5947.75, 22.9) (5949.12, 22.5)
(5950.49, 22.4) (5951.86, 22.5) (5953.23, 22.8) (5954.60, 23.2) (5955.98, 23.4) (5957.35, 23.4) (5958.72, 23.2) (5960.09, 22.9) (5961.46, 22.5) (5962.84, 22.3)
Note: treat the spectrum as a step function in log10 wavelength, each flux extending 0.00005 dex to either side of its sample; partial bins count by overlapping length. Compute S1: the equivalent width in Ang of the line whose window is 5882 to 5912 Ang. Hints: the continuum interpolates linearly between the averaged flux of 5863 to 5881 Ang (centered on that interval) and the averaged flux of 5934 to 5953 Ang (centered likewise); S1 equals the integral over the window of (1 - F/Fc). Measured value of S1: 7.24 Ang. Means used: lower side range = 22.1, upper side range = 22.7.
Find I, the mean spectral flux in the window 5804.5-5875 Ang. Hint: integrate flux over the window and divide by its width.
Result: 22.2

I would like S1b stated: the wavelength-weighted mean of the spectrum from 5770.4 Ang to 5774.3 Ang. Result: 19.9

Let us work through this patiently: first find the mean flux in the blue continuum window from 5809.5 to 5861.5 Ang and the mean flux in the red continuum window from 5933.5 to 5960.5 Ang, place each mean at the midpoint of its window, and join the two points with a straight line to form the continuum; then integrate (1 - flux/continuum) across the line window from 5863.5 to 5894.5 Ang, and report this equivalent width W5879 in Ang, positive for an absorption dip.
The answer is 4.3 Ang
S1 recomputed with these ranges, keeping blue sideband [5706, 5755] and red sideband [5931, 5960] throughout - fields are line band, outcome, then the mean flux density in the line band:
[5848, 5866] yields 1.04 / 21.3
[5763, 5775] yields 0.87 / 20.8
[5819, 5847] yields -0.50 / 22.9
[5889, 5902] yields 4.74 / 14.4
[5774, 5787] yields 1.79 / 19.3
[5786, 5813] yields 0.11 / 22.4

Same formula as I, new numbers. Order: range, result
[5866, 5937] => 19.8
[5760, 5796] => 20.8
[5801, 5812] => 22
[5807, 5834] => 22.3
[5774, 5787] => 19.3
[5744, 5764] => 21.8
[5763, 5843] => 21.8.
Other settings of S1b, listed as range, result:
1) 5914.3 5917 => 21.7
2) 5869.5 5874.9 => 22.8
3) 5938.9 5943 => 23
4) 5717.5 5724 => 23.5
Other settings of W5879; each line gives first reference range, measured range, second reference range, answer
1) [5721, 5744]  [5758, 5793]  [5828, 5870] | 2.8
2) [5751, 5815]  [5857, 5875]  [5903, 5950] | -0.2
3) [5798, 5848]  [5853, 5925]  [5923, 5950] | 8.5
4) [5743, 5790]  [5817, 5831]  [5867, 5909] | -2.0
